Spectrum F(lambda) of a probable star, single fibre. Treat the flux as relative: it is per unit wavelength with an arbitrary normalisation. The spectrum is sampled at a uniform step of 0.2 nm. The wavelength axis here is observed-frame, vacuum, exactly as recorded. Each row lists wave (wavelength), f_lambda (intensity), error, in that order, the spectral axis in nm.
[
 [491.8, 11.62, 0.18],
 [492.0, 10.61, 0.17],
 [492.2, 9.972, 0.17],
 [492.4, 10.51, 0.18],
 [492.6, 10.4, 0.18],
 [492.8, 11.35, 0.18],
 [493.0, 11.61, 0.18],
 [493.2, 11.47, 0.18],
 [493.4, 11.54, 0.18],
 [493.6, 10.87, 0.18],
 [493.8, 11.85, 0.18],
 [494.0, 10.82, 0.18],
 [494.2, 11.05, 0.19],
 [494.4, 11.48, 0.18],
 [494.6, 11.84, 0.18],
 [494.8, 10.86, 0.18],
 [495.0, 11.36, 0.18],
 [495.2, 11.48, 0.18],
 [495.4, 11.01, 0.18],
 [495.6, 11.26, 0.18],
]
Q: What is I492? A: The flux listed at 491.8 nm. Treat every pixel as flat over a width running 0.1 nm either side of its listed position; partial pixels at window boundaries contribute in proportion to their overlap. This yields 11.62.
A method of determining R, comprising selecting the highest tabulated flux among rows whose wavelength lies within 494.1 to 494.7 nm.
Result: 11.84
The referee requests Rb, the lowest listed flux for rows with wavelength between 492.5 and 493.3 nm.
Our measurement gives 10.4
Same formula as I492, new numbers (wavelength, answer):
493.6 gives 10.87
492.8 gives 11.35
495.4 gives 11.01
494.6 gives 11.84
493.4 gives 11.54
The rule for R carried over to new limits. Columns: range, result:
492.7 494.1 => 11.85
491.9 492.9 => 11.35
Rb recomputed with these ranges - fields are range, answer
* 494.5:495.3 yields 10.86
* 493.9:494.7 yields 10.82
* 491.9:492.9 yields 9.972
